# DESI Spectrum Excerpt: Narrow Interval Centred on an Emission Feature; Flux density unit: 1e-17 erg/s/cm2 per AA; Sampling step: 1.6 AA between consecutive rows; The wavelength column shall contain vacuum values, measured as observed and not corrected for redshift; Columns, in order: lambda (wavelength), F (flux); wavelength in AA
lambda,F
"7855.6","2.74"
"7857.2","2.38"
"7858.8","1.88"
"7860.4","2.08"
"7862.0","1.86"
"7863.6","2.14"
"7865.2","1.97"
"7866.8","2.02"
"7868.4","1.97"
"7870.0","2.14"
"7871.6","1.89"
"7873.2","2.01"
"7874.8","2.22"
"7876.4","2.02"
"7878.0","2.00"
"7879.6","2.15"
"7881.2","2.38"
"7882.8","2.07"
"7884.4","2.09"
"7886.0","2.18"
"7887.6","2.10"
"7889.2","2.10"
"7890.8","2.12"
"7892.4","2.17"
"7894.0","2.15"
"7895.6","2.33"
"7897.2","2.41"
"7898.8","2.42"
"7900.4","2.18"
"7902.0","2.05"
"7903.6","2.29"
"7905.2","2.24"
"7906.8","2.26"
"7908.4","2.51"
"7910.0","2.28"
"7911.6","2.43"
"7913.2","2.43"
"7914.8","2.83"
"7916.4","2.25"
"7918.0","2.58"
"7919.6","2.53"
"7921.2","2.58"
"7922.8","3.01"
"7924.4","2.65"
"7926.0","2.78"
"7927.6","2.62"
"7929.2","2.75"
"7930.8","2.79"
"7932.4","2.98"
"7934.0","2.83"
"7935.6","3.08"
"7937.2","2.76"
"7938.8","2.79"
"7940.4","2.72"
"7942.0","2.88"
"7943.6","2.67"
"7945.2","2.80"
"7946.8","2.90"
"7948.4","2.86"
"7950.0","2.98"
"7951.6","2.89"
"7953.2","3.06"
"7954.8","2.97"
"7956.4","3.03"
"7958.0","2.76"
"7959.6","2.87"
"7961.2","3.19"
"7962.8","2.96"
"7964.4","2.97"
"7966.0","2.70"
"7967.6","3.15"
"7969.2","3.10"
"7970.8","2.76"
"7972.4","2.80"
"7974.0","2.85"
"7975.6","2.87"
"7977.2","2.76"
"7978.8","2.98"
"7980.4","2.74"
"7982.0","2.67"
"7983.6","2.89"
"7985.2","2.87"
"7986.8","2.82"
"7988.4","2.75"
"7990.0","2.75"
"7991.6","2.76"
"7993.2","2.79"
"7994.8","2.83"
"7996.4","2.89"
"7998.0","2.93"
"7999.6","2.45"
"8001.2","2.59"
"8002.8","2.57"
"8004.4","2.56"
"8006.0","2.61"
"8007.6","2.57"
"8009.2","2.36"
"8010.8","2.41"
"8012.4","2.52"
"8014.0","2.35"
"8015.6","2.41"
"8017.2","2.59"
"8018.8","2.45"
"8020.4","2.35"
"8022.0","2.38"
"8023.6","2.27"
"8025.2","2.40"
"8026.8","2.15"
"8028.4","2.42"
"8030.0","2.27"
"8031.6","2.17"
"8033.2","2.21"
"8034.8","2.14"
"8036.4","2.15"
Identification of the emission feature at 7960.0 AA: Mg II 2798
